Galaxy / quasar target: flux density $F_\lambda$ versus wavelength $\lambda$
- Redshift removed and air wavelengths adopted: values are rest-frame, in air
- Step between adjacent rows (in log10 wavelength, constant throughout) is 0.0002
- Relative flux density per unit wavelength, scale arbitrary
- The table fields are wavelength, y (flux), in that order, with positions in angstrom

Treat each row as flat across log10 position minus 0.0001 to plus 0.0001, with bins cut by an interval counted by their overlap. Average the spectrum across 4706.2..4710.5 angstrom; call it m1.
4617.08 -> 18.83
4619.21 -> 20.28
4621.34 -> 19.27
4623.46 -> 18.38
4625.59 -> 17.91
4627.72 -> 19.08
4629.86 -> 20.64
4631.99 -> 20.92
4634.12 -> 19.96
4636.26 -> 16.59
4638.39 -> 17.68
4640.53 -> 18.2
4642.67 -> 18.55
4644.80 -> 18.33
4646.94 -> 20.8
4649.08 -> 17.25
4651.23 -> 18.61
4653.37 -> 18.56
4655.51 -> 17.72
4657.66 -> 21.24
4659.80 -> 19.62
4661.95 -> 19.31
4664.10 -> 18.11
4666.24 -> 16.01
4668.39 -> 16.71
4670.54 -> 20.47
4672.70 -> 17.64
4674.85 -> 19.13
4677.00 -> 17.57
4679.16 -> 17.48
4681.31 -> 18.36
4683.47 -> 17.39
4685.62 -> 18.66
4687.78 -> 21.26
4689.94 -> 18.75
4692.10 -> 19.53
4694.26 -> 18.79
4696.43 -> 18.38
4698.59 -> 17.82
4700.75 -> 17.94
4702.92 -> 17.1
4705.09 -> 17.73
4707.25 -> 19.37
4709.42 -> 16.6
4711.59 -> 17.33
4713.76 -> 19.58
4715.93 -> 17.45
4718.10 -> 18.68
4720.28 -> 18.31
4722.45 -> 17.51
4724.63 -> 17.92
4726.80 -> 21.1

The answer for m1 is 18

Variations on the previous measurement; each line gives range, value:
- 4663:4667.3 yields 17.1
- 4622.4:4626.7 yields 18.2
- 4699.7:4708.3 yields 18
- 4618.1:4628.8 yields 19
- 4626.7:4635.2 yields 20.1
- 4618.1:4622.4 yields 19.8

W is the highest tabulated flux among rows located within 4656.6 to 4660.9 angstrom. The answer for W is 21.24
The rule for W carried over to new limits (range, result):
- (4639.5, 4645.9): 18.55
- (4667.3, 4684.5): 20.47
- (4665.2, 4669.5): 16.71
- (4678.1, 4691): 21.26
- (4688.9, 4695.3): 19.53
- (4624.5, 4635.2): 20.92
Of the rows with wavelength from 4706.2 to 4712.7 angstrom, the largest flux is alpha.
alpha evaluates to 19.37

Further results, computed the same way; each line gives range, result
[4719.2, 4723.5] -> 18.31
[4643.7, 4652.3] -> 20.8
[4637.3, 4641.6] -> 18.2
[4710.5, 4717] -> 19.58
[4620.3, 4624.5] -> 19.27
